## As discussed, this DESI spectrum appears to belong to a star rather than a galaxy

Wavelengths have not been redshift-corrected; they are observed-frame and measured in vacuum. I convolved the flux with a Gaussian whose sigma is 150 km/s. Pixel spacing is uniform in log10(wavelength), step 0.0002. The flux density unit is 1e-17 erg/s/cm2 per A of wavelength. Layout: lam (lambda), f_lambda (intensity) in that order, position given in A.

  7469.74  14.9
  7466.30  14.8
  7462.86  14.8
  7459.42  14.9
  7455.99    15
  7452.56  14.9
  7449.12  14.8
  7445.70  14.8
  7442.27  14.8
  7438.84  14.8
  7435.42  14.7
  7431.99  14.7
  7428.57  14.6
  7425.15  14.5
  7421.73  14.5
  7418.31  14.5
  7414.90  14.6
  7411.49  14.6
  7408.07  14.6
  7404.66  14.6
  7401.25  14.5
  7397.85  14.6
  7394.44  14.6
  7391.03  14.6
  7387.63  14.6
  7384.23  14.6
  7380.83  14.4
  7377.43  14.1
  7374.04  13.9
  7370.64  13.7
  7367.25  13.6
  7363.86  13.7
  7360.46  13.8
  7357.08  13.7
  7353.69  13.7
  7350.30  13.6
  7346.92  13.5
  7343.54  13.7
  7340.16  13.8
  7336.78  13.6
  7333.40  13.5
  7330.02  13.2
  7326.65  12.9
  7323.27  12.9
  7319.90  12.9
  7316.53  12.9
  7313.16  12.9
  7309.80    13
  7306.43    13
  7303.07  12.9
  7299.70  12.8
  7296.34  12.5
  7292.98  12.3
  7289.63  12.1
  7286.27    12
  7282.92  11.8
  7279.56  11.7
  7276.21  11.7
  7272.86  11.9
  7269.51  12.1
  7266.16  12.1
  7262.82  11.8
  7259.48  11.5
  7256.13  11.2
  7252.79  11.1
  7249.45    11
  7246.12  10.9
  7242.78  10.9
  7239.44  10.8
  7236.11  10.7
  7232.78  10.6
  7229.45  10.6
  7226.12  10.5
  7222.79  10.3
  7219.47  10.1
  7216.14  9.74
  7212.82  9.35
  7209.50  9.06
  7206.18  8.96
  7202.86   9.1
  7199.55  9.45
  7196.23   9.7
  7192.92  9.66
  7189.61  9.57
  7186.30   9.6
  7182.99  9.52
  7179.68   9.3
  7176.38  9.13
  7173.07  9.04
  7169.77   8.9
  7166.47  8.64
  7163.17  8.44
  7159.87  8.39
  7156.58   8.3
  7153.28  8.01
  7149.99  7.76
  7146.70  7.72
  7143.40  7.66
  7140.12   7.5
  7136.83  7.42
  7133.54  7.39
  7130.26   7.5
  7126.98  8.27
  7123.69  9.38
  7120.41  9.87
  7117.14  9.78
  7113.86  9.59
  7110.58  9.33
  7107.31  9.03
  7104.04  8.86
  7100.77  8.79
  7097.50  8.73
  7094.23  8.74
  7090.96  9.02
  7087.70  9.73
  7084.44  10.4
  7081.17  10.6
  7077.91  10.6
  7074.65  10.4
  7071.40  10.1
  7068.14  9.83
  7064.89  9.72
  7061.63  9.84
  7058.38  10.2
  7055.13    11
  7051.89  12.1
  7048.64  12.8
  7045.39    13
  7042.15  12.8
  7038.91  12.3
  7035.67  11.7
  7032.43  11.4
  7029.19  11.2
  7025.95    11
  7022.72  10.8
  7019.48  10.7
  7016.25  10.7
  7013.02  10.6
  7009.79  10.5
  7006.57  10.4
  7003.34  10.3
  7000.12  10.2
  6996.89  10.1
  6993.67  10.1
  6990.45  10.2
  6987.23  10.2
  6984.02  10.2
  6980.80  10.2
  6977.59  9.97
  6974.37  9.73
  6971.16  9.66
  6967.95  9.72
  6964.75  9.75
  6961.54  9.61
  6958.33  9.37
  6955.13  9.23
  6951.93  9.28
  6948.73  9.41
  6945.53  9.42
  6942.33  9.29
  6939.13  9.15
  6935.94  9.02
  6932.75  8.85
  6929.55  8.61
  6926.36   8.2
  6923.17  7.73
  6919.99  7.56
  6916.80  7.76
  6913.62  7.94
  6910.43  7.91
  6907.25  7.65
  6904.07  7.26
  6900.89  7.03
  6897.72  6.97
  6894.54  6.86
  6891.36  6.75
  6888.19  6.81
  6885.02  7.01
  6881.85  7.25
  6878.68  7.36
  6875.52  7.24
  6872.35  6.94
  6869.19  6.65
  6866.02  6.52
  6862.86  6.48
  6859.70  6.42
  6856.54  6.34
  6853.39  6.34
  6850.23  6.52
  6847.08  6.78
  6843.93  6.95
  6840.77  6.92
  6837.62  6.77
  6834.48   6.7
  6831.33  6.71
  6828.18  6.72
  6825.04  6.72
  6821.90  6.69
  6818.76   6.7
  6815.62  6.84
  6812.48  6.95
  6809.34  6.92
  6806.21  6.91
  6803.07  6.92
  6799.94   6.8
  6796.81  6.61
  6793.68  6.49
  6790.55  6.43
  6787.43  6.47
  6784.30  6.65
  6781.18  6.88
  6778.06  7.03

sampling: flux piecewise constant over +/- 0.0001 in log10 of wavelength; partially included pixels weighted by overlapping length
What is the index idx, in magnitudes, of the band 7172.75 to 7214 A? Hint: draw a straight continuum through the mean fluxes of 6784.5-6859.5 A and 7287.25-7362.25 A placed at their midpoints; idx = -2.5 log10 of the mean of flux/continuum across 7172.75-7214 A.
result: 0.220 mag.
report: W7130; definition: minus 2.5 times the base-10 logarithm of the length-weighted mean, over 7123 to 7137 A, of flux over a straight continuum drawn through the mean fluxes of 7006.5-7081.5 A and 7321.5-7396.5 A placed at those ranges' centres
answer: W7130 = 0.43 mag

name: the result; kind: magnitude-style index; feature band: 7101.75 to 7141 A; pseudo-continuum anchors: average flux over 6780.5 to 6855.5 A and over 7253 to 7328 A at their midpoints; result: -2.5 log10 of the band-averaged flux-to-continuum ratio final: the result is 0.18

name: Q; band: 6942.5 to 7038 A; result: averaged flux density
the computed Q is 10.2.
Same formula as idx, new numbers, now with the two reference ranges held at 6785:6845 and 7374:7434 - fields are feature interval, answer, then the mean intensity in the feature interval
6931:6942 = -0.09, 9.03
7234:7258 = 0.14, 10.9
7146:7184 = 0.30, 8.6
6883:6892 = 0.12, 6.89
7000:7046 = -0.18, 11.2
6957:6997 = -0.12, 9.91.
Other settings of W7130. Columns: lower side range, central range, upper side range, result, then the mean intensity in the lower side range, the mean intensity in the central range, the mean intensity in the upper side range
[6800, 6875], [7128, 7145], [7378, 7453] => 0.39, 6.72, 7.53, 14.6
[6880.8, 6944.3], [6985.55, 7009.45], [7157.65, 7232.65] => -0.23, 7.8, 10.2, 9.43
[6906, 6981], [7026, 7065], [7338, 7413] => -0.14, 8.94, 11.6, 14.1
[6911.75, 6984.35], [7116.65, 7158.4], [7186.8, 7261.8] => 0.21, 9.09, 8.15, 10.2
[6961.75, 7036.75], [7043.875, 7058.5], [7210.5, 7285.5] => -0.14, 10.4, 12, 11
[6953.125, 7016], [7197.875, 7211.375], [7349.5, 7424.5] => 0.32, 10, 9.15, 14.2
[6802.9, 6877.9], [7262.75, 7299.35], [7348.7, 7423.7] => 0.07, 6.74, 12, 14.2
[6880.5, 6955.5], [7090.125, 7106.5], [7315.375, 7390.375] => 0.17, 8.03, 8.83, 13.7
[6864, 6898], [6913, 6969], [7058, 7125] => -0.15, 6.93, 8.89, 9.63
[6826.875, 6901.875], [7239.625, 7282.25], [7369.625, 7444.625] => 0.09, 6.79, 11.5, 14.5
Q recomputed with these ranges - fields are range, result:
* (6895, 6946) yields 8.09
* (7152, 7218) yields 9.1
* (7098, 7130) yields 9.12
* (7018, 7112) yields 10.5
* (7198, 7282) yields 10.7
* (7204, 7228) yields 9.71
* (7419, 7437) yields 14.6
